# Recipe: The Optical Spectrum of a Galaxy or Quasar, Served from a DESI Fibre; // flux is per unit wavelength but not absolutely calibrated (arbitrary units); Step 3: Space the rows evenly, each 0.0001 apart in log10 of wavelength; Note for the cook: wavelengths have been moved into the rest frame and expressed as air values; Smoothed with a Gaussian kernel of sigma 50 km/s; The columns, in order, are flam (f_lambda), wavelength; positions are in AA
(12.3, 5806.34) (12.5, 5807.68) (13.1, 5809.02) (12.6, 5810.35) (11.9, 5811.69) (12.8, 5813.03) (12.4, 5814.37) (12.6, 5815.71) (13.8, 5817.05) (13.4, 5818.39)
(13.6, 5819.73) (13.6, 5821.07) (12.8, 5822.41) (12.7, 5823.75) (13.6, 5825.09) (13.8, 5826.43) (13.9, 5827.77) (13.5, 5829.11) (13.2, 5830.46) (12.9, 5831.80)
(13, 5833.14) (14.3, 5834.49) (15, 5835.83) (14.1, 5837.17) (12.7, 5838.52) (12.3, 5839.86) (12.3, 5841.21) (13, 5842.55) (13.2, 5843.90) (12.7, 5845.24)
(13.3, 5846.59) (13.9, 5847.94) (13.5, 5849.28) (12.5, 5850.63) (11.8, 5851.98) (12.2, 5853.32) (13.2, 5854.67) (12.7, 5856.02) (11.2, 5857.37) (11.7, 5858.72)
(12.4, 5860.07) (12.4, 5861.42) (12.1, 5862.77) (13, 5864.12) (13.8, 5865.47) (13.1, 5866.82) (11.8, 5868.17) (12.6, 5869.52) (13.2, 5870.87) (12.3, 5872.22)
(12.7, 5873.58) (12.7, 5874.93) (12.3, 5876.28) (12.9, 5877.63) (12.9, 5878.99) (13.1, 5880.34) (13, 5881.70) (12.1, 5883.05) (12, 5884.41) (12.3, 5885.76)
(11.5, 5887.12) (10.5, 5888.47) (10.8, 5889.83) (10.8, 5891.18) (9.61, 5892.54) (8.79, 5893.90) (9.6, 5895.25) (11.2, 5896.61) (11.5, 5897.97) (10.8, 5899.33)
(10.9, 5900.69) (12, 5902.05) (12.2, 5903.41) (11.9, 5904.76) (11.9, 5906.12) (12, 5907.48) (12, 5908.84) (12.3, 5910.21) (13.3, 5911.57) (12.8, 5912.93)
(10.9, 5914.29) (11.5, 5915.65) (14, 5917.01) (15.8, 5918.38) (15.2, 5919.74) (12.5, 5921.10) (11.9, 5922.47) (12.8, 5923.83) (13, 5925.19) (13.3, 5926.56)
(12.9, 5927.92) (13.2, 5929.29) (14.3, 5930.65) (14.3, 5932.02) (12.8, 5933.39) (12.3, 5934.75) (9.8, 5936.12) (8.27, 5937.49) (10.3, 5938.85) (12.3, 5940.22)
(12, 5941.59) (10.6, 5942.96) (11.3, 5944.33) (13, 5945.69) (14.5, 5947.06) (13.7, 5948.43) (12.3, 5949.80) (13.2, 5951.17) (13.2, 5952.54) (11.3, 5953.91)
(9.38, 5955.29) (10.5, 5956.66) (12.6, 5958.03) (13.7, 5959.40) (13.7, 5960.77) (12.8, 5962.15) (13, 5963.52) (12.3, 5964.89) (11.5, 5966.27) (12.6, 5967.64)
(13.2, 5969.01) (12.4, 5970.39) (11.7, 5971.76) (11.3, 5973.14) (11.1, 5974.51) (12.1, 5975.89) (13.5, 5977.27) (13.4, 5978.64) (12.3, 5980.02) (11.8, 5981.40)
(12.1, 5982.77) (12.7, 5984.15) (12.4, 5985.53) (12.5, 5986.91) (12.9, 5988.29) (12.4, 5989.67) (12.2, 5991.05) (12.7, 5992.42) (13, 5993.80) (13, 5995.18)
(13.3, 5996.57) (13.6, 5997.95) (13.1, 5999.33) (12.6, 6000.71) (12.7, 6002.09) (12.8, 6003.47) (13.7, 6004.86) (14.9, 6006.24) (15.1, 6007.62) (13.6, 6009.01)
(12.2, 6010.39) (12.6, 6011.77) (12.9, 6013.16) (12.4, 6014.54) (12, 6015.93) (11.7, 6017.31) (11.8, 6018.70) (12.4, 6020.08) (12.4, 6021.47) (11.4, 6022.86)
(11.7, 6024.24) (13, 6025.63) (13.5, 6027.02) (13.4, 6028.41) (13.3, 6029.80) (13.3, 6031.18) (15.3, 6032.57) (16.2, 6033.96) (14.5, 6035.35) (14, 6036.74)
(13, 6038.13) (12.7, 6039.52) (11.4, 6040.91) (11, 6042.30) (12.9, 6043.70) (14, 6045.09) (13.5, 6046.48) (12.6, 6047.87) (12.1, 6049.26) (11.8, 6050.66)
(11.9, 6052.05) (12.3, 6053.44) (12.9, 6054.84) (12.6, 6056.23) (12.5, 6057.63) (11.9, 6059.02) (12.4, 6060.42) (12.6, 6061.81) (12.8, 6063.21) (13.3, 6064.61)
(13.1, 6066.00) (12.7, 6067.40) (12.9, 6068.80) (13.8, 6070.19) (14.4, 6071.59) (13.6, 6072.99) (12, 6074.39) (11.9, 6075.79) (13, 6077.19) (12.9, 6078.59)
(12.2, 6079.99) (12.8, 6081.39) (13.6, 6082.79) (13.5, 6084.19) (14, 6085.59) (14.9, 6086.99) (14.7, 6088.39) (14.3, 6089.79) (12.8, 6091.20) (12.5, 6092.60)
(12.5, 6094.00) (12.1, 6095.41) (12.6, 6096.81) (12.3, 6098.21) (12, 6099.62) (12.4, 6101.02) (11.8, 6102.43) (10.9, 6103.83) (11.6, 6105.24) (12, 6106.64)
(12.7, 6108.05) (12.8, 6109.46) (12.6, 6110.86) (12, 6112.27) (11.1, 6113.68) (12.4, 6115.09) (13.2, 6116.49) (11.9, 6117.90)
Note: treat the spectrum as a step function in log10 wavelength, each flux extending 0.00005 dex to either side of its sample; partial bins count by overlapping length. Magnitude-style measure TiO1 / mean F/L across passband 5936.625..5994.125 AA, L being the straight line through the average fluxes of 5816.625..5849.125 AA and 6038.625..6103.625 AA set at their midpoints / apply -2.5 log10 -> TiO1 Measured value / 0.07 mag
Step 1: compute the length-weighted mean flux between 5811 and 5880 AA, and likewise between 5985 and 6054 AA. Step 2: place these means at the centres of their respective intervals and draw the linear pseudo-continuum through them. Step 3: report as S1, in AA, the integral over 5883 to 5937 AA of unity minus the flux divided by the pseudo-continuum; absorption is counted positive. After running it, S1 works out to 3.6 AA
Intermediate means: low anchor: 12.9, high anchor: 12.9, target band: 12.1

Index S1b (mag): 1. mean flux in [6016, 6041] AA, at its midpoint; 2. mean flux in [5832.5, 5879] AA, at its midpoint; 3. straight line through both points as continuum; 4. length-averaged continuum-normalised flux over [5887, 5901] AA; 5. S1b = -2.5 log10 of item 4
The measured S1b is 0.22 mag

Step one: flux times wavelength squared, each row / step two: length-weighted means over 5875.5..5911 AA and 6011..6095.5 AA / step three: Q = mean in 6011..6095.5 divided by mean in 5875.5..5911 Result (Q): 1.18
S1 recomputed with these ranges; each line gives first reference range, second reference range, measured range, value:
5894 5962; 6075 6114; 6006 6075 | -2.11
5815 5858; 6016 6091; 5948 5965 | 0.82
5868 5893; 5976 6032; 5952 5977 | 0.85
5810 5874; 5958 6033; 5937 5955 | 1.17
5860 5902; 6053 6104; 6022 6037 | -1.12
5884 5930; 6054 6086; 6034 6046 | -0.36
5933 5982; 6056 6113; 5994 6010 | -1.44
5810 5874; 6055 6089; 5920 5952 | 1.44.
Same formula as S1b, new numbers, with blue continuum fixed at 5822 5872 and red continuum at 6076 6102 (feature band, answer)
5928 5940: 0.088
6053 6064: 0.044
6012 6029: 0.054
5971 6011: 0.018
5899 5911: 0.101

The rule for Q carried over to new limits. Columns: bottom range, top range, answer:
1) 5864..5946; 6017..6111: 1.12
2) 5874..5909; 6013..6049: 1.17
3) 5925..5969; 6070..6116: 1.09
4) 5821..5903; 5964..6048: 1.08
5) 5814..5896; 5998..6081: 1.09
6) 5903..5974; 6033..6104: 1.09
